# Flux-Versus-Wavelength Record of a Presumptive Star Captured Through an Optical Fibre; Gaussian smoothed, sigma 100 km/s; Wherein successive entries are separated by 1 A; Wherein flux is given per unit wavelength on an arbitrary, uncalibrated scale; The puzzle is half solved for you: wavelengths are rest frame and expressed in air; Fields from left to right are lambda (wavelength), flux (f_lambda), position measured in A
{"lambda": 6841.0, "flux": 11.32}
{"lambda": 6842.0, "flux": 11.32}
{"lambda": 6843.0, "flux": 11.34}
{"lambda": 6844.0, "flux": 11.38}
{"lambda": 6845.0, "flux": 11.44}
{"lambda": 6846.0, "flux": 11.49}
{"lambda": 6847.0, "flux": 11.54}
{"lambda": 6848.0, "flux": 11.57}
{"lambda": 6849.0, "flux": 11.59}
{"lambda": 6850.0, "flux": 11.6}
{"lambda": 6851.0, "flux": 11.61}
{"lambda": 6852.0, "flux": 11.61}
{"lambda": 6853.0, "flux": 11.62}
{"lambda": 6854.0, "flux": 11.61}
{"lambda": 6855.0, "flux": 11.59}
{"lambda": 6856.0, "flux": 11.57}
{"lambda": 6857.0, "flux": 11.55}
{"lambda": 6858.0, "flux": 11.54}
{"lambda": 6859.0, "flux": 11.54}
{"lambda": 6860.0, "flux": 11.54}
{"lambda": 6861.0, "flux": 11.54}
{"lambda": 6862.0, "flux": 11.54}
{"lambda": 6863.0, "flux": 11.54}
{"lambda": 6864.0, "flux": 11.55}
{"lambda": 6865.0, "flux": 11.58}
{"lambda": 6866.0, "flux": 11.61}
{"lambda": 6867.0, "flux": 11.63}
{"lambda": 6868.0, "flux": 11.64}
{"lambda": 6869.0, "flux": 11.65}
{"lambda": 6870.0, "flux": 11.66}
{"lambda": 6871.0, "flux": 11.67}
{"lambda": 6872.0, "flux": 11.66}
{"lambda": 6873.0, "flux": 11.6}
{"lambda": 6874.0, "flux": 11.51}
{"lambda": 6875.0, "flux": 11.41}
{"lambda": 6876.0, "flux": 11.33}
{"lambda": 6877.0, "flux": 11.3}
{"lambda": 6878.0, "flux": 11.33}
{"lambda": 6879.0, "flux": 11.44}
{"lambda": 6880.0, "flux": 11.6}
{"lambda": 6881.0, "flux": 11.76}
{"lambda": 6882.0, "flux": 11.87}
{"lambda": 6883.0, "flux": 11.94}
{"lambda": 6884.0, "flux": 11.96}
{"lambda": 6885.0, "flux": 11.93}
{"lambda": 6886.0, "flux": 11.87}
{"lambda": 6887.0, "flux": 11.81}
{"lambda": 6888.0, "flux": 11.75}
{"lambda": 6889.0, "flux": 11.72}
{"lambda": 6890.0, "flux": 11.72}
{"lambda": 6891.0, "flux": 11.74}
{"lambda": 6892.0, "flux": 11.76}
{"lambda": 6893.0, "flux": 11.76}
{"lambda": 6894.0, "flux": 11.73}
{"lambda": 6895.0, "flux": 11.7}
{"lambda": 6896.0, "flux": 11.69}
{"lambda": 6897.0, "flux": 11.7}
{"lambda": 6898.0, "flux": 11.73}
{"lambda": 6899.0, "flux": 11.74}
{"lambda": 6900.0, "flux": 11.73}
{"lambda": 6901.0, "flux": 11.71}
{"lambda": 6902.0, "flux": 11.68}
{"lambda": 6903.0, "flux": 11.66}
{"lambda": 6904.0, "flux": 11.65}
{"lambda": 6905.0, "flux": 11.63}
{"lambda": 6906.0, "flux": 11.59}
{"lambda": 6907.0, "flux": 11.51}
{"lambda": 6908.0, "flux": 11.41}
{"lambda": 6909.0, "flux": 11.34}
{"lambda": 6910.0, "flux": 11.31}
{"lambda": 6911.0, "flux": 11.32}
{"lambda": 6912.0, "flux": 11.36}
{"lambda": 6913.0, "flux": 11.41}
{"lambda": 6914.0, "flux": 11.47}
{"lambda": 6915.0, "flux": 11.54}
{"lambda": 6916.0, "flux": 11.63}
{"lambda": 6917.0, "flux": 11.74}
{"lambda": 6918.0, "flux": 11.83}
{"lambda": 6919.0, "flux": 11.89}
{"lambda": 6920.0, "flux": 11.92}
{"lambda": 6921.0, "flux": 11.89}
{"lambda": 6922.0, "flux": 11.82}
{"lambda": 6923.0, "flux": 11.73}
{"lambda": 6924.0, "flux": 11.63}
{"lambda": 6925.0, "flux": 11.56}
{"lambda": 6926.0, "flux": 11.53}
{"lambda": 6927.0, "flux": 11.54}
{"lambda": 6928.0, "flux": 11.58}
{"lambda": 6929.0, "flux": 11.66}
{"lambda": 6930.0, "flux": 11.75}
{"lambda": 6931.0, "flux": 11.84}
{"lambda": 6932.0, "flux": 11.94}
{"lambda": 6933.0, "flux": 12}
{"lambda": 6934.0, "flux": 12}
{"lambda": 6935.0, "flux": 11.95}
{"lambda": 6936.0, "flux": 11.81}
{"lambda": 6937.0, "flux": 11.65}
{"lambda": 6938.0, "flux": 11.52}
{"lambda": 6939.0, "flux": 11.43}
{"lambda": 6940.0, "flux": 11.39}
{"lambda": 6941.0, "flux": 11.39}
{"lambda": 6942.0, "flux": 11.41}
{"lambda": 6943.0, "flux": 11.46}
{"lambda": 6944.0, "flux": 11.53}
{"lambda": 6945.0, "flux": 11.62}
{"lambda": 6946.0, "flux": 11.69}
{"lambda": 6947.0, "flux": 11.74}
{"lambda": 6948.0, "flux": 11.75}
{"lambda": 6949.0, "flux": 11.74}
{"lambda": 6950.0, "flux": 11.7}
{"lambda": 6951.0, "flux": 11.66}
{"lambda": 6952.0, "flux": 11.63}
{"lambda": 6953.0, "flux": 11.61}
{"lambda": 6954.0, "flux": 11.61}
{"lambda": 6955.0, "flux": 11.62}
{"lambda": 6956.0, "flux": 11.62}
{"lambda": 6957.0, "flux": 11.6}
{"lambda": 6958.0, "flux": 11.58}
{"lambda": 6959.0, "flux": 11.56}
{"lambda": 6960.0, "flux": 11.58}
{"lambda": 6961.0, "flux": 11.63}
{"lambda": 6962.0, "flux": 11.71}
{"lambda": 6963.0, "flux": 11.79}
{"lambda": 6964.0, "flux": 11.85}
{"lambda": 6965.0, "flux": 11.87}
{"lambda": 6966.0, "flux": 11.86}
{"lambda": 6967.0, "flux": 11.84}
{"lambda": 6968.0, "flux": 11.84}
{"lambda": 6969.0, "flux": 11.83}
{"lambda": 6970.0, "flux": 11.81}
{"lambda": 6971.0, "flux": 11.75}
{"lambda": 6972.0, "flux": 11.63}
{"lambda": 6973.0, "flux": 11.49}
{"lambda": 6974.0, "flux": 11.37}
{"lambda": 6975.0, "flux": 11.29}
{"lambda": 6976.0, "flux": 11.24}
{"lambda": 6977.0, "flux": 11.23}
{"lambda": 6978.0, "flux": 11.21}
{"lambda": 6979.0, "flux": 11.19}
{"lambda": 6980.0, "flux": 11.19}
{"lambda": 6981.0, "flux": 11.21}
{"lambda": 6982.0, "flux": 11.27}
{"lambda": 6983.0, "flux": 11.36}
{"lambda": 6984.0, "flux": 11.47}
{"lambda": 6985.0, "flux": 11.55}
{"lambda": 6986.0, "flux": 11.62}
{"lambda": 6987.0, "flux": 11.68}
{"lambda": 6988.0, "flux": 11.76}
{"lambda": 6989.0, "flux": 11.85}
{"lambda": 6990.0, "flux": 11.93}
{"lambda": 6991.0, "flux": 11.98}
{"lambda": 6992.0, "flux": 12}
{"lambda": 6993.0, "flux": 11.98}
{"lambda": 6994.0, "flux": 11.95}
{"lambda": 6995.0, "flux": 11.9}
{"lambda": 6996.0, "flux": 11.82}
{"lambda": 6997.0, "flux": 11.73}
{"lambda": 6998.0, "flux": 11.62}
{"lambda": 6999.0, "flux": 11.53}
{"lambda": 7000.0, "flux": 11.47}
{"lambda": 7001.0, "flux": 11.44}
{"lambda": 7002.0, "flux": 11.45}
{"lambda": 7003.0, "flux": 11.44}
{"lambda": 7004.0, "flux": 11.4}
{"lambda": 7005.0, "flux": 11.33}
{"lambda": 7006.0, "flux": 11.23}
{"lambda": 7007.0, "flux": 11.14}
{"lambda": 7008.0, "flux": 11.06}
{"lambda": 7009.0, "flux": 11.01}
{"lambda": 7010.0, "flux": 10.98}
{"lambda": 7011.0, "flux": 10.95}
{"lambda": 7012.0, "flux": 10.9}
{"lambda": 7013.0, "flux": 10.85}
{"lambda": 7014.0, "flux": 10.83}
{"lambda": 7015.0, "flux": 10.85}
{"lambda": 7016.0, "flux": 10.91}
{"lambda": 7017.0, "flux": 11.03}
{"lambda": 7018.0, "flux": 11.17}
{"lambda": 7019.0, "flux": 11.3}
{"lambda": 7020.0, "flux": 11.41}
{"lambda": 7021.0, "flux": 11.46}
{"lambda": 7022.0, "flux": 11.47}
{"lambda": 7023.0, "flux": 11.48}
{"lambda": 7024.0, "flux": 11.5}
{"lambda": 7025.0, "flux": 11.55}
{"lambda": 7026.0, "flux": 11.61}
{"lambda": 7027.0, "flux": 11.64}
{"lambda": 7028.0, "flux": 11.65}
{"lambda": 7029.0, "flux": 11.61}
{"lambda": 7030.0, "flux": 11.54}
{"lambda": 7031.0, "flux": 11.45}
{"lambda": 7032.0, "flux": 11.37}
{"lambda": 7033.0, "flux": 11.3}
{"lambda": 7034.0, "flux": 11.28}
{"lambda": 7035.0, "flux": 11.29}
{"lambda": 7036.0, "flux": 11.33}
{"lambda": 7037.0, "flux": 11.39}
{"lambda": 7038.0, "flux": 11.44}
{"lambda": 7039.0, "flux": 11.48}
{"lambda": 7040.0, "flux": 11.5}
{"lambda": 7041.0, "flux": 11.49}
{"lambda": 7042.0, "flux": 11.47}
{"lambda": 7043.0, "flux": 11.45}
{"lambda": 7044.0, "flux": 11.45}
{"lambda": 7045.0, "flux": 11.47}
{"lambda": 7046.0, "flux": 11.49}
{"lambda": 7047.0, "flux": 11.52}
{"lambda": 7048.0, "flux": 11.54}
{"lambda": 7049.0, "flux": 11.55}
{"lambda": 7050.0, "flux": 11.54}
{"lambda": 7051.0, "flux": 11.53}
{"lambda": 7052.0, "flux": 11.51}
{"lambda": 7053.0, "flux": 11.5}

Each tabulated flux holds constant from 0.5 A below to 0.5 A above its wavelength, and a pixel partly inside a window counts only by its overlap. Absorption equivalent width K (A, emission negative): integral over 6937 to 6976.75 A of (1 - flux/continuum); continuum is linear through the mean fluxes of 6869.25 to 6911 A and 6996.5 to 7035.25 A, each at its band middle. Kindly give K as -0.5 A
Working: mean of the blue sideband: 11.6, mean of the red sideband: 11.3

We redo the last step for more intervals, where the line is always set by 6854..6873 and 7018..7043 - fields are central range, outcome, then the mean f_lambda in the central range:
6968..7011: -0.08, 11.5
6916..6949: -0.46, 11.7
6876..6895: -0.23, 11.7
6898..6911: -0.02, 11.6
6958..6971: -0.28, 11.8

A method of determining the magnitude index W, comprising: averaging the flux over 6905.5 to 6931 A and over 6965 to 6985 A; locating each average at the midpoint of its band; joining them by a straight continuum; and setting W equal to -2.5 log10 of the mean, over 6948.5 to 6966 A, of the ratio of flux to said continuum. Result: -0.01 mag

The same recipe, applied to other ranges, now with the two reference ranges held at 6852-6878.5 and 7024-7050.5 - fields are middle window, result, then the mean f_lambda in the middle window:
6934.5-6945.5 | -0.004 mag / 11.6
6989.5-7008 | -0.011 mag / 11.6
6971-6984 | 0.016 mag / 11.3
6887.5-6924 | -0.011 mag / 11.7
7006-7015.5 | 0.050 mag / 11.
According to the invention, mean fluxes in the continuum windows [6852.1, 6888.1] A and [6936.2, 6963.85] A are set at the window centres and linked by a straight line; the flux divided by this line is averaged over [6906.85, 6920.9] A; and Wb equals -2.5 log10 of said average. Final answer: 0.005 mag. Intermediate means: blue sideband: 11.6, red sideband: 11.6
